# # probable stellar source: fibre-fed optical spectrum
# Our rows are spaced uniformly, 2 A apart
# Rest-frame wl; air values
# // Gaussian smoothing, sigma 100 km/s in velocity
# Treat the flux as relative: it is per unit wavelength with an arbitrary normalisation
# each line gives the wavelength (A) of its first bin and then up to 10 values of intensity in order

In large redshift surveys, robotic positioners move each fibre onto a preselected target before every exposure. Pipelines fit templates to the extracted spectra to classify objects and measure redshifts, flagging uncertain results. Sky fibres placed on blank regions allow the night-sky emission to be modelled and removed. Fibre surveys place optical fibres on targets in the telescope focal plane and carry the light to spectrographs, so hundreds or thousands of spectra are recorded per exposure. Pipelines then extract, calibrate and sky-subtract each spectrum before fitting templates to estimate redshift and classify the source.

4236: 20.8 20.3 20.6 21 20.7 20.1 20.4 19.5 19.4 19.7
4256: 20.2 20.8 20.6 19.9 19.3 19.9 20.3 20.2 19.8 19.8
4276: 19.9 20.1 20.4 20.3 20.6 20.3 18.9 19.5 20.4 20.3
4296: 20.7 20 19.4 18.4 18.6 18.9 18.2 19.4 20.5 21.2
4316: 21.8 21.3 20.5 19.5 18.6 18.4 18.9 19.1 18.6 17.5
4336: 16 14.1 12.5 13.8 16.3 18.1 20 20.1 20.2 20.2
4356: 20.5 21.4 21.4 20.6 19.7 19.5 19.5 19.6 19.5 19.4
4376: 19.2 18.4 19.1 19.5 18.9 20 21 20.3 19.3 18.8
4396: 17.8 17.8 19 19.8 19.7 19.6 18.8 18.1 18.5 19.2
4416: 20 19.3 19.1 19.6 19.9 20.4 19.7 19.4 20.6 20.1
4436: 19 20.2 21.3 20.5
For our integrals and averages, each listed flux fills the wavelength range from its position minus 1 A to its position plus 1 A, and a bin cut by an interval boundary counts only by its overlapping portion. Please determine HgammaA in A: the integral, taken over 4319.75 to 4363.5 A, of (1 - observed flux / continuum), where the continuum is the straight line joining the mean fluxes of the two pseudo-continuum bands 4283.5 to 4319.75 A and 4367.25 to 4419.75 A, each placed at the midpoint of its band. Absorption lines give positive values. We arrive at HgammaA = 2.60 A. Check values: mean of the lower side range 19.9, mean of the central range 18.4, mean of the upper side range 19.2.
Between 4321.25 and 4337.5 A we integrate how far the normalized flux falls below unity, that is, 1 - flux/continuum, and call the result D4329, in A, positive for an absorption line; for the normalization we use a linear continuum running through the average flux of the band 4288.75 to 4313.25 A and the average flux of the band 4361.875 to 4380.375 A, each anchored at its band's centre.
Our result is 1.1 A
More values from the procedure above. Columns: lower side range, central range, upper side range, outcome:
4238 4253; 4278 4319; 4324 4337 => -2.3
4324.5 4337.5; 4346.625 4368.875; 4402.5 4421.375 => -2.3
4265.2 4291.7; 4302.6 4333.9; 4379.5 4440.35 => 0.6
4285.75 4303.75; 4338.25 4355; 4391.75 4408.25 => 1.6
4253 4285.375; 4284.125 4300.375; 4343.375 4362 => 0.1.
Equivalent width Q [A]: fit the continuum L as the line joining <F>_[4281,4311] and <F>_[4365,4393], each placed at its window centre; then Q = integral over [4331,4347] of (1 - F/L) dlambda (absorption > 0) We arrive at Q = 3.0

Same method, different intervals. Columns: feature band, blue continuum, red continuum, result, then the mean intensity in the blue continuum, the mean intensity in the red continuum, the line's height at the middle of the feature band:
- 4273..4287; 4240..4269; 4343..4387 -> -0.1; 20.1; 19.6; 20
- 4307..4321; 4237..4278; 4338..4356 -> -1.4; 20.1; 17.6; 18.5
